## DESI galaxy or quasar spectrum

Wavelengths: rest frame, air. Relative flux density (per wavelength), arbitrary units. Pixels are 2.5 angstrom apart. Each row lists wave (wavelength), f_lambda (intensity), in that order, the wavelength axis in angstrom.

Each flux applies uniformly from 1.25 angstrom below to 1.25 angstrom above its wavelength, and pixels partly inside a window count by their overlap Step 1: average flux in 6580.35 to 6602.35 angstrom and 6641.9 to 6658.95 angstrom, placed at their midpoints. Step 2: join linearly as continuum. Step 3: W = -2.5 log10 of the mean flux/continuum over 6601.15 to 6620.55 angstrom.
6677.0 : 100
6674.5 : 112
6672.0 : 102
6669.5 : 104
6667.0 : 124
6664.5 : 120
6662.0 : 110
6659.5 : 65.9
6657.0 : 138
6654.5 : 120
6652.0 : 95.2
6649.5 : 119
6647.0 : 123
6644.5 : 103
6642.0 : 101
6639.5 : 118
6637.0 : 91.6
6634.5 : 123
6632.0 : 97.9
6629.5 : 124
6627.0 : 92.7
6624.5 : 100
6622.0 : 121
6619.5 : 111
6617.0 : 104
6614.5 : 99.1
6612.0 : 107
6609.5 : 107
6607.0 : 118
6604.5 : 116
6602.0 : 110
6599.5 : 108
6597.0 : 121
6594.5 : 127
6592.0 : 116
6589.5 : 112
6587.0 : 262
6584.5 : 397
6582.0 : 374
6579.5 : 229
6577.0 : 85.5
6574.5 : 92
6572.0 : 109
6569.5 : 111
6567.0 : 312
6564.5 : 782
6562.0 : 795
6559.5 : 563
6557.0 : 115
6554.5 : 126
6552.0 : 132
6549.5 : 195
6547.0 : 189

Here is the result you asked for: 0.473 mag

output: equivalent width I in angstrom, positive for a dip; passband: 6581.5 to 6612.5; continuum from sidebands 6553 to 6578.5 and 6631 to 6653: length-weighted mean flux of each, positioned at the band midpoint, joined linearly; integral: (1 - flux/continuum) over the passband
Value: 9.2 angstrom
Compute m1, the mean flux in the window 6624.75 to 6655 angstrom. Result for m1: 108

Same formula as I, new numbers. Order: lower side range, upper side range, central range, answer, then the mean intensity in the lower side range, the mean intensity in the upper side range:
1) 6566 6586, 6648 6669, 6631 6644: 2.9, 213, 111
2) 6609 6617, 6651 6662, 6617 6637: -0.7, 104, 106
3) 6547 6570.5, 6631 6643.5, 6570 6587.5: 3.8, 342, 106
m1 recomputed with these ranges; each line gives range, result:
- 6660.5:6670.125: 114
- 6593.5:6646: 110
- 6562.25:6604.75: 226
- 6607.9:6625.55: 107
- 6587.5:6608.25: 121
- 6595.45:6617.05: 111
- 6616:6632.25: 108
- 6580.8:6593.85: 246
